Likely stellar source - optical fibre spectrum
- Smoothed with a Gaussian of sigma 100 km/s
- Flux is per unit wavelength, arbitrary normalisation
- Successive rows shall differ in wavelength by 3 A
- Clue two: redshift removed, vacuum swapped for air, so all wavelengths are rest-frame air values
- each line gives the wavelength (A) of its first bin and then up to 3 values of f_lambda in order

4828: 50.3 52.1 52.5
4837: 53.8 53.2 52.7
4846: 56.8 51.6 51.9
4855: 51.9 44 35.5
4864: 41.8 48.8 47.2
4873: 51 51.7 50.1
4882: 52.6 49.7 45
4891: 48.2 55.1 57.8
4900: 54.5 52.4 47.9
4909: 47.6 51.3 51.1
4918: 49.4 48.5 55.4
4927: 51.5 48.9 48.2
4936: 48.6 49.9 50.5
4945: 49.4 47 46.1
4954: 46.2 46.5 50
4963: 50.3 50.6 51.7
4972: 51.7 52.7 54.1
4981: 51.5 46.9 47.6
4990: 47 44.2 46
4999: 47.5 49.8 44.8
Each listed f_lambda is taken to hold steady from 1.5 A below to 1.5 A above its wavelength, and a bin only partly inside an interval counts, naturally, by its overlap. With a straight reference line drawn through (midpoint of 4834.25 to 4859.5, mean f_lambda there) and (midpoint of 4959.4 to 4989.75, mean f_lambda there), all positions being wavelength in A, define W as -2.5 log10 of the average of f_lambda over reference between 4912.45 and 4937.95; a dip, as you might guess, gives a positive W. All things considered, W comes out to 0.019 mag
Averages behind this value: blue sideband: 52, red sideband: 50.6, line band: 50.2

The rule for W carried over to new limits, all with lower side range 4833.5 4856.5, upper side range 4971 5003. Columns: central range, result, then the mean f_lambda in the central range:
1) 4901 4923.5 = 0.02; 50.1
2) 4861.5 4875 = 0.13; 46.5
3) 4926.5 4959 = 0.04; 48.4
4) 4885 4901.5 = 0.00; 51.9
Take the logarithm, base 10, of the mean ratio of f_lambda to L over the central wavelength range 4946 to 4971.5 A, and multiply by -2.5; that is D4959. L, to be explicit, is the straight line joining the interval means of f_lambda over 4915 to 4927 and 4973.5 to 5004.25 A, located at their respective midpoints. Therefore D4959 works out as 0.02 mag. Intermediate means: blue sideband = 51.1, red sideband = 48.6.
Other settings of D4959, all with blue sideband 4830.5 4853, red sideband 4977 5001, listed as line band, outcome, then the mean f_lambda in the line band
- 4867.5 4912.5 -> 0.01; 50.8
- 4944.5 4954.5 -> 0.05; 47.1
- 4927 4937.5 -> 0.02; 49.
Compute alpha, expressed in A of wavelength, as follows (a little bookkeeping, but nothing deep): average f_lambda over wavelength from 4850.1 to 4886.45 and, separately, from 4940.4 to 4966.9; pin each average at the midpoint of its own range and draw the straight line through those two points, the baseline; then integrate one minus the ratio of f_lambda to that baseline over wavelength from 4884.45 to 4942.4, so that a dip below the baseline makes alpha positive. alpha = -2.8 A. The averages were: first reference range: 48.1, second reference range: 48.5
